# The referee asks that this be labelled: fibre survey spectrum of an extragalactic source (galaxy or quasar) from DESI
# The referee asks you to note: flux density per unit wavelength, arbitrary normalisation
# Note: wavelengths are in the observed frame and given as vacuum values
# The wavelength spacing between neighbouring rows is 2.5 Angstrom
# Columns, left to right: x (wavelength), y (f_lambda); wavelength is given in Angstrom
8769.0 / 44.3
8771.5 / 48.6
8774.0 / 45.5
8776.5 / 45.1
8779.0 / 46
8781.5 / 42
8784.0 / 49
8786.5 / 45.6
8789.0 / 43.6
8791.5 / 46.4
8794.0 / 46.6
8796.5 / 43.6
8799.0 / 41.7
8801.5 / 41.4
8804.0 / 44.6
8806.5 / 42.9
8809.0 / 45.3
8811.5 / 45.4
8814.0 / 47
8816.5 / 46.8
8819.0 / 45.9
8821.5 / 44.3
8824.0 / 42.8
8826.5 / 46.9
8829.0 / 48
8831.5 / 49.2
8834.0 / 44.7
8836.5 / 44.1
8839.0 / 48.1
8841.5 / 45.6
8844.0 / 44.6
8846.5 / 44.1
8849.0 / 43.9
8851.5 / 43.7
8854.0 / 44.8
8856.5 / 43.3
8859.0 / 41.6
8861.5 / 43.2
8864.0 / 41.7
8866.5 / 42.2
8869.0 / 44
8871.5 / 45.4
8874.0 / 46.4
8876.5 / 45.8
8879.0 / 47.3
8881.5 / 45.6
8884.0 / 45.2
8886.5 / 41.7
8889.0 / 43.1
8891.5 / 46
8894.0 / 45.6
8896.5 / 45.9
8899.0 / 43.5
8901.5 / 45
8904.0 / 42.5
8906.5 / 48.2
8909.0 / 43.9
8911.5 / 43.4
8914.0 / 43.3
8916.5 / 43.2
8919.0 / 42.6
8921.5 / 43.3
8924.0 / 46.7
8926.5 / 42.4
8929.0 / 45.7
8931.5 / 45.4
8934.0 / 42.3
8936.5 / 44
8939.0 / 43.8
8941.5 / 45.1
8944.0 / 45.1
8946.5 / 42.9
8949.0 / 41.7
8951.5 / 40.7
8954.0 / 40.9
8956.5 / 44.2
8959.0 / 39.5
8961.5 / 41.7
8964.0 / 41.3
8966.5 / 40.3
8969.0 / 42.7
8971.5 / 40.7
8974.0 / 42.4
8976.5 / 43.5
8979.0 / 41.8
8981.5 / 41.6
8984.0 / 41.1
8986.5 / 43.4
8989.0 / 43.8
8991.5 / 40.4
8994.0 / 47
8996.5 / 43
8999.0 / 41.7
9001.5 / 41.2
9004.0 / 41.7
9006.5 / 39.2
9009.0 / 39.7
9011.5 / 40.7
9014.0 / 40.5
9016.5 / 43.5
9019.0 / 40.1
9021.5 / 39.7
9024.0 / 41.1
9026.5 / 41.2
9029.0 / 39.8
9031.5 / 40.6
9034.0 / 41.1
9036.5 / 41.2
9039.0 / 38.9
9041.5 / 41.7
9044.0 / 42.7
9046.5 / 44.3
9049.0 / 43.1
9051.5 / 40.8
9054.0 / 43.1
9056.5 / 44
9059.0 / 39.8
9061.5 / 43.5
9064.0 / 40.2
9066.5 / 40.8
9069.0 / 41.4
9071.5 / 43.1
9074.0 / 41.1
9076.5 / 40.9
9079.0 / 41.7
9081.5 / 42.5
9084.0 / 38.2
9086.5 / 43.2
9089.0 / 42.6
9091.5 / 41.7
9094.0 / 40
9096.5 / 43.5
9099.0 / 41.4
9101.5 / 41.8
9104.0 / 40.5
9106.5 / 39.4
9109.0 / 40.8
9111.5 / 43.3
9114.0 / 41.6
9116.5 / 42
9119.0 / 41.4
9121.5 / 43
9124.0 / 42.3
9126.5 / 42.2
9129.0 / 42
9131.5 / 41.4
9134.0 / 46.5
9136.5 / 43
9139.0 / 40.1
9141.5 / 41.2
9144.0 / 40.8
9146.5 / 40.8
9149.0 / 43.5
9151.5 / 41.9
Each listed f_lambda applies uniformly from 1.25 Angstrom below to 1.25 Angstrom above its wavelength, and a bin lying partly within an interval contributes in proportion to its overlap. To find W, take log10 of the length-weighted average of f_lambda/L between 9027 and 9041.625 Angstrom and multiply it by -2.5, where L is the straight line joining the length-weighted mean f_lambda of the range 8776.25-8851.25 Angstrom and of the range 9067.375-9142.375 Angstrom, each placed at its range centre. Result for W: 0.06 mag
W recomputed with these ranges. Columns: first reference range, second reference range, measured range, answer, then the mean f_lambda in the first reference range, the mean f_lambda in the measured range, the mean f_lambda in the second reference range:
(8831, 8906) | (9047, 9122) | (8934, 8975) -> 0.03 mag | 44.6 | 42.3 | 41.7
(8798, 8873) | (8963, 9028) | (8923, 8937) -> -0.04 mag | 44.6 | 44.4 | 41.7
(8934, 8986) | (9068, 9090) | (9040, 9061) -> -0.02 mag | 42.3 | 42.4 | 41.6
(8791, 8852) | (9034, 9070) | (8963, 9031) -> 0.03 mag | 45.1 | 41.6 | 41.8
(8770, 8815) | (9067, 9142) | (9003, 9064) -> 0.03 mag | 45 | 41.3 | 41.8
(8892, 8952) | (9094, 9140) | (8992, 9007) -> 0.02 mag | 44.1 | 42.4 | 42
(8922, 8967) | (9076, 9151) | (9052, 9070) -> 0.01 mag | 43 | 41.8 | 41.8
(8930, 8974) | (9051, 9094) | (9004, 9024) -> 0.04 mag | 42.5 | 40.6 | 41.6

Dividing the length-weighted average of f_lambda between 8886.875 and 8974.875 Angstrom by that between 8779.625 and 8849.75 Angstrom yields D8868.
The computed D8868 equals 1.0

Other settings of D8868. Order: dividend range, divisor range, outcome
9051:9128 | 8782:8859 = 0.93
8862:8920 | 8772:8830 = 0.98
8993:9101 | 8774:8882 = 0.93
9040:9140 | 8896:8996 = 0.97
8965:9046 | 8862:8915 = 0.93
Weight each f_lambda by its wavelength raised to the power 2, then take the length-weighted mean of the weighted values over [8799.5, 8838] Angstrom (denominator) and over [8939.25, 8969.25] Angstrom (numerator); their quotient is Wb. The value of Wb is 1.0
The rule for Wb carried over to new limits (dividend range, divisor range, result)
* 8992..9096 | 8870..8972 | 0.98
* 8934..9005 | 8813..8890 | 0.97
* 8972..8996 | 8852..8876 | 1.00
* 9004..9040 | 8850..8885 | 0.95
